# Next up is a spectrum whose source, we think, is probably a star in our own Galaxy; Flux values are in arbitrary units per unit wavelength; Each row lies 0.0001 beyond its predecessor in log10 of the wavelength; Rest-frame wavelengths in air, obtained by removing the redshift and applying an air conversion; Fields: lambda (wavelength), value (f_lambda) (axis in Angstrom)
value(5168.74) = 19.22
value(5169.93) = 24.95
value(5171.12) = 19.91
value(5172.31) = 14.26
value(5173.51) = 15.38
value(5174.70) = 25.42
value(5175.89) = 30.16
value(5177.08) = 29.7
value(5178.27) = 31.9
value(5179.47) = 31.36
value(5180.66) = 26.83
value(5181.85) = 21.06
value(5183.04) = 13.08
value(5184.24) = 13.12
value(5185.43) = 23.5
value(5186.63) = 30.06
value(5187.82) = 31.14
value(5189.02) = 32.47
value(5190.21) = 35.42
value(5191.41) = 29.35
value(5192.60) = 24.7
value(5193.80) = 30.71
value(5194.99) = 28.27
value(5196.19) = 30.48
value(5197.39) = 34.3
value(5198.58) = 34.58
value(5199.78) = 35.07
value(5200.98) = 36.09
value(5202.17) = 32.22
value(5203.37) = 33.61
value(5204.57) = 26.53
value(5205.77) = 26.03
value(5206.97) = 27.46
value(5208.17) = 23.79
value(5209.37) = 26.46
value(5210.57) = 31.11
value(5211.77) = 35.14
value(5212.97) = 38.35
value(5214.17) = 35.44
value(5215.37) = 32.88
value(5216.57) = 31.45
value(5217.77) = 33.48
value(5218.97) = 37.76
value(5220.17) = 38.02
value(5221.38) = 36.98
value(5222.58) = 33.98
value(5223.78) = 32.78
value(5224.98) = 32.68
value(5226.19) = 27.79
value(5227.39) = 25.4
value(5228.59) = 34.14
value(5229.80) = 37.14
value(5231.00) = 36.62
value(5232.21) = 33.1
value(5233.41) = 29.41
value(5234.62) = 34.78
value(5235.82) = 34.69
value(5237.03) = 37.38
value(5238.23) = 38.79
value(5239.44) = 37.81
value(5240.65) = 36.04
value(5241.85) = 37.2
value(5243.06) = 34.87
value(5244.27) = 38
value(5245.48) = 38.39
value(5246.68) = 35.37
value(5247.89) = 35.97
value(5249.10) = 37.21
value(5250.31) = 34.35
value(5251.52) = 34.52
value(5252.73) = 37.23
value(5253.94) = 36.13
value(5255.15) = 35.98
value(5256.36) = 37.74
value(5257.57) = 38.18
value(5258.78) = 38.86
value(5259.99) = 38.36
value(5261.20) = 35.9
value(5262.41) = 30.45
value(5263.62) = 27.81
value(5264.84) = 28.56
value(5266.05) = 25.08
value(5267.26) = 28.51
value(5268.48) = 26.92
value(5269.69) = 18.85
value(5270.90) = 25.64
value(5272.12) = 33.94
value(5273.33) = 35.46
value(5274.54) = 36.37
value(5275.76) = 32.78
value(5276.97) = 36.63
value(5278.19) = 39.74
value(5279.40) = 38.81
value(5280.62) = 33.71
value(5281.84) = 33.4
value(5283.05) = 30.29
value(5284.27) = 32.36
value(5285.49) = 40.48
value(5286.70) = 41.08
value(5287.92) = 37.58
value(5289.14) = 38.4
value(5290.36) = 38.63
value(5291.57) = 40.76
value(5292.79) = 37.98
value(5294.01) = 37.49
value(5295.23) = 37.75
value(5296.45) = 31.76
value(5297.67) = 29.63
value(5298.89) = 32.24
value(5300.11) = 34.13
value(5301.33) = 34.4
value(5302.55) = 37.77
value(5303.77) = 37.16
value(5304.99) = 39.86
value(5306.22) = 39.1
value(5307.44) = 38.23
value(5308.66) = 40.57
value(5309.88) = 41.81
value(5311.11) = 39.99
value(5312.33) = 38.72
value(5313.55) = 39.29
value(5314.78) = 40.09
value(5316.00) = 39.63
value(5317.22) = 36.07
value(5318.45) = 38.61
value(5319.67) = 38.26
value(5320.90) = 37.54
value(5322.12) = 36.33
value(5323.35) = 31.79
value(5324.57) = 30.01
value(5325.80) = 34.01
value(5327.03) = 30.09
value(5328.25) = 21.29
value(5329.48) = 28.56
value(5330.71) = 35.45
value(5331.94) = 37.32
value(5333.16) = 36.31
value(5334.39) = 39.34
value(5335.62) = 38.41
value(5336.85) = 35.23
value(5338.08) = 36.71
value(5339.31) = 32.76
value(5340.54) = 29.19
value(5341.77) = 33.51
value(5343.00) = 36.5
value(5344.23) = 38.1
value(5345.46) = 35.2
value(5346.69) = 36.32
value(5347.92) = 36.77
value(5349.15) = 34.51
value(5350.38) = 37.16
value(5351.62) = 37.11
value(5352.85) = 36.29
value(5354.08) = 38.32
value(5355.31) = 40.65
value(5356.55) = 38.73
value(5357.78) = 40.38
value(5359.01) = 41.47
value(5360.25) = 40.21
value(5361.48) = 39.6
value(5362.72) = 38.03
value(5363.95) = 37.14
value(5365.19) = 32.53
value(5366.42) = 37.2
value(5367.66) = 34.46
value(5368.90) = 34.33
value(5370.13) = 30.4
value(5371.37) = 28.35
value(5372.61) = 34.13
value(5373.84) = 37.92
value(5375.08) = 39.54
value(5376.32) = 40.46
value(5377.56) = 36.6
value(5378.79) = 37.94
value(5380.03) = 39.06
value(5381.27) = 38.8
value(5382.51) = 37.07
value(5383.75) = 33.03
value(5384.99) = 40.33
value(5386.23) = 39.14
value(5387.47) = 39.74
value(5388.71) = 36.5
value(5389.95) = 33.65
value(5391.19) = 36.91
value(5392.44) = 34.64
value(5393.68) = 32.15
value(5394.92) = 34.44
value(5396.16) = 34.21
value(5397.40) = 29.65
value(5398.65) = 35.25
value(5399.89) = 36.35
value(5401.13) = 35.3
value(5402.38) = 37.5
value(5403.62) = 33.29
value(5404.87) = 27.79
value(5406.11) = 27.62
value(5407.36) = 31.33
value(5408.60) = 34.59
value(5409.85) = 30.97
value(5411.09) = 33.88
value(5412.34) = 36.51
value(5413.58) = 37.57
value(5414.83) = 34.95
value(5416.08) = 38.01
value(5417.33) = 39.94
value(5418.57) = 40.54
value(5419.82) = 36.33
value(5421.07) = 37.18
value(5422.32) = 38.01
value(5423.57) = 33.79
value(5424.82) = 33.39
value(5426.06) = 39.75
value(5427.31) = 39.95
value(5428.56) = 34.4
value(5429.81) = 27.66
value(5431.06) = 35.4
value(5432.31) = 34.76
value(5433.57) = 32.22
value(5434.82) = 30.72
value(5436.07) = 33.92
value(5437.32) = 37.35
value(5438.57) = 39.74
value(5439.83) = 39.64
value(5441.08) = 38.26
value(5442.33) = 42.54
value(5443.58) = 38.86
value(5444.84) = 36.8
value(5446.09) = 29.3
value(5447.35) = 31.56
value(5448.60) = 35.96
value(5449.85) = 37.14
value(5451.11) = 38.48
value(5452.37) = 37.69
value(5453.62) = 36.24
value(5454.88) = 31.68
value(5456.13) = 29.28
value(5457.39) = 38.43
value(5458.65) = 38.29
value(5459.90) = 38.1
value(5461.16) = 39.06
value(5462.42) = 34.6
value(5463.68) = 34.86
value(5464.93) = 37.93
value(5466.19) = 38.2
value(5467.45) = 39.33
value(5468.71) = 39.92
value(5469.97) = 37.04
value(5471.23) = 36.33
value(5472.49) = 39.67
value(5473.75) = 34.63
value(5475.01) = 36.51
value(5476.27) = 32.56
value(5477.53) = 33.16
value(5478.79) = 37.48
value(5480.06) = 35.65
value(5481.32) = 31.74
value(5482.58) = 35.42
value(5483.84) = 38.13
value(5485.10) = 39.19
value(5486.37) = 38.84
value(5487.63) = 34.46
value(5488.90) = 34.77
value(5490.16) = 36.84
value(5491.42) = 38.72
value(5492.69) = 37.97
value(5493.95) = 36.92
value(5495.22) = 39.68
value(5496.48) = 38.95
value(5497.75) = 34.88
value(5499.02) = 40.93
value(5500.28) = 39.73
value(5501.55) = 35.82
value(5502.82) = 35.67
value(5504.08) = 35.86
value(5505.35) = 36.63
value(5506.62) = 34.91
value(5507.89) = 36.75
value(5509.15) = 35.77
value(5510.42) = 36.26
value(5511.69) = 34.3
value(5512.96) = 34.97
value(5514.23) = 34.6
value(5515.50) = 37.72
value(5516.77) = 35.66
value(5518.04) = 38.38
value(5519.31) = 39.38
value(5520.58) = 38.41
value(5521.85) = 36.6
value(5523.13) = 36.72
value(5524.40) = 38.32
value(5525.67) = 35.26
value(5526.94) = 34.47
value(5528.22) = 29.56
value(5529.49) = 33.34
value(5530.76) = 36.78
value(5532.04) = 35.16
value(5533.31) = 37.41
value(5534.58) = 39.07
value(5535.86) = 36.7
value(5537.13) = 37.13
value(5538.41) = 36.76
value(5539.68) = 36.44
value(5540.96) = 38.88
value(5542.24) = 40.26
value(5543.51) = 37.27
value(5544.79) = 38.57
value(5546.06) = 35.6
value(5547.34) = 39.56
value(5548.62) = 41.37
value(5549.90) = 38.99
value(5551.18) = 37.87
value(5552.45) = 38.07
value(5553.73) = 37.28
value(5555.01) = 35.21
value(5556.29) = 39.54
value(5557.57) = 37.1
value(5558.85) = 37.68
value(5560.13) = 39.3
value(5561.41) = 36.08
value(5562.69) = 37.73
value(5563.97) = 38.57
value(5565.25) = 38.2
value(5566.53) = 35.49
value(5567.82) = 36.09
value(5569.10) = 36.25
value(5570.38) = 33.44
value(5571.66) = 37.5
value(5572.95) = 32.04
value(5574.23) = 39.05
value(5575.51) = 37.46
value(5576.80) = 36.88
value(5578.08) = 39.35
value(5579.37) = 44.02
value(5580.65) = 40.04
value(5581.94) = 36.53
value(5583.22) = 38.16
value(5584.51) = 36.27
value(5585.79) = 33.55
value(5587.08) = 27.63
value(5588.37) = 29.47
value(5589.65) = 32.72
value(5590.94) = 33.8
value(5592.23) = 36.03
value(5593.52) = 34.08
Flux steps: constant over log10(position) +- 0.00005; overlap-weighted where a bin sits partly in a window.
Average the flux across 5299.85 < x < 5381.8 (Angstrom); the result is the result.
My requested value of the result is 36.5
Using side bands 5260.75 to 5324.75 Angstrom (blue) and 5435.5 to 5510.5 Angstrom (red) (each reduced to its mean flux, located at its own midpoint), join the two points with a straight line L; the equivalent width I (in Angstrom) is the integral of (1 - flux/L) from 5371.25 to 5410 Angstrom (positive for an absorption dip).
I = 0.8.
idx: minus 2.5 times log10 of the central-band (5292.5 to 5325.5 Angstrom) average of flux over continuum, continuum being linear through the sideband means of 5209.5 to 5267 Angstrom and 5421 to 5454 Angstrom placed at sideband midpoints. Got -0.055 mag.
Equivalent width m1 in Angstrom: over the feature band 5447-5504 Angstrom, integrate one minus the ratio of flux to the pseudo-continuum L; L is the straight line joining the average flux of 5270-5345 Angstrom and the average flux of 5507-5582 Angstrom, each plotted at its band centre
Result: 0.1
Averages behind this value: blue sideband 35.8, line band 36.7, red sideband 37.1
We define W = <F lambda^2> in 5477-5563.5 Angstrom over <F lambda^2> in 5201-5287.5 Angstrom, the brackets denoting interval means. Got 1.2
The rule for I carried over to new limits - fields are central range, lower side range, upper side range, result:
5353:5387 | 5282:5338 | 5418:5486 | -1.0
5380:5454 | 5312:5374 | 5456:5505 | 1.6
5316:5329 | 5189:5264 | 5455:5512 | 0.4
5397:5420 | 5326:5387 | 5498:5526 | 1.1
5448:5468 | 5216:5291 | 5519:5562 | -0.1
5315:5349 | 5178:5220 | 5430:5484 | -1.8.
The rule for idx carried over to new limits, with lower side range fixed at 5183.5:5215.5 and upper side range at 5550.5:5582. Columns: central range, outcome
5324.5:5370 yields -0.080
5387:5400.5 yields -0.024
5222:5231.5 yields -0.062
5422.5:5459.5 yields -0.021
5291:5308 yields -0.130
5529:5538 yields 0.008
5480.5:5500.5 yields -0.038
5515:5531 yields 0.013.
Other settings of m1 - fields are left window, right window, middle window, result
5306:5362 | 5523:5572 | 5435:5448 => 0.1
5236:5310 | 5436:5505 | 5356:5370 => -0.6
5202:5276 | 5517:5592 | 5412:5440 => -0.6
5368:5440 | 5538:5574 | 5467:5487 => -0.1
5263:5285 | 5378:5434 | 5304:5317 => -2.8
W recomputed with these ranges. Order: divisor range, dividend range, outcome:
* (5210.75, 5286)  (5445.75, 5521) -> 1.16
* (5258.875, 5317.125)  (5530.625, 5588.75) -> 1.16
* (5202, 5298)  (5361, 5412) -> 1.09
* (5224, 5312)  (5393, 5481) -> 1.08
